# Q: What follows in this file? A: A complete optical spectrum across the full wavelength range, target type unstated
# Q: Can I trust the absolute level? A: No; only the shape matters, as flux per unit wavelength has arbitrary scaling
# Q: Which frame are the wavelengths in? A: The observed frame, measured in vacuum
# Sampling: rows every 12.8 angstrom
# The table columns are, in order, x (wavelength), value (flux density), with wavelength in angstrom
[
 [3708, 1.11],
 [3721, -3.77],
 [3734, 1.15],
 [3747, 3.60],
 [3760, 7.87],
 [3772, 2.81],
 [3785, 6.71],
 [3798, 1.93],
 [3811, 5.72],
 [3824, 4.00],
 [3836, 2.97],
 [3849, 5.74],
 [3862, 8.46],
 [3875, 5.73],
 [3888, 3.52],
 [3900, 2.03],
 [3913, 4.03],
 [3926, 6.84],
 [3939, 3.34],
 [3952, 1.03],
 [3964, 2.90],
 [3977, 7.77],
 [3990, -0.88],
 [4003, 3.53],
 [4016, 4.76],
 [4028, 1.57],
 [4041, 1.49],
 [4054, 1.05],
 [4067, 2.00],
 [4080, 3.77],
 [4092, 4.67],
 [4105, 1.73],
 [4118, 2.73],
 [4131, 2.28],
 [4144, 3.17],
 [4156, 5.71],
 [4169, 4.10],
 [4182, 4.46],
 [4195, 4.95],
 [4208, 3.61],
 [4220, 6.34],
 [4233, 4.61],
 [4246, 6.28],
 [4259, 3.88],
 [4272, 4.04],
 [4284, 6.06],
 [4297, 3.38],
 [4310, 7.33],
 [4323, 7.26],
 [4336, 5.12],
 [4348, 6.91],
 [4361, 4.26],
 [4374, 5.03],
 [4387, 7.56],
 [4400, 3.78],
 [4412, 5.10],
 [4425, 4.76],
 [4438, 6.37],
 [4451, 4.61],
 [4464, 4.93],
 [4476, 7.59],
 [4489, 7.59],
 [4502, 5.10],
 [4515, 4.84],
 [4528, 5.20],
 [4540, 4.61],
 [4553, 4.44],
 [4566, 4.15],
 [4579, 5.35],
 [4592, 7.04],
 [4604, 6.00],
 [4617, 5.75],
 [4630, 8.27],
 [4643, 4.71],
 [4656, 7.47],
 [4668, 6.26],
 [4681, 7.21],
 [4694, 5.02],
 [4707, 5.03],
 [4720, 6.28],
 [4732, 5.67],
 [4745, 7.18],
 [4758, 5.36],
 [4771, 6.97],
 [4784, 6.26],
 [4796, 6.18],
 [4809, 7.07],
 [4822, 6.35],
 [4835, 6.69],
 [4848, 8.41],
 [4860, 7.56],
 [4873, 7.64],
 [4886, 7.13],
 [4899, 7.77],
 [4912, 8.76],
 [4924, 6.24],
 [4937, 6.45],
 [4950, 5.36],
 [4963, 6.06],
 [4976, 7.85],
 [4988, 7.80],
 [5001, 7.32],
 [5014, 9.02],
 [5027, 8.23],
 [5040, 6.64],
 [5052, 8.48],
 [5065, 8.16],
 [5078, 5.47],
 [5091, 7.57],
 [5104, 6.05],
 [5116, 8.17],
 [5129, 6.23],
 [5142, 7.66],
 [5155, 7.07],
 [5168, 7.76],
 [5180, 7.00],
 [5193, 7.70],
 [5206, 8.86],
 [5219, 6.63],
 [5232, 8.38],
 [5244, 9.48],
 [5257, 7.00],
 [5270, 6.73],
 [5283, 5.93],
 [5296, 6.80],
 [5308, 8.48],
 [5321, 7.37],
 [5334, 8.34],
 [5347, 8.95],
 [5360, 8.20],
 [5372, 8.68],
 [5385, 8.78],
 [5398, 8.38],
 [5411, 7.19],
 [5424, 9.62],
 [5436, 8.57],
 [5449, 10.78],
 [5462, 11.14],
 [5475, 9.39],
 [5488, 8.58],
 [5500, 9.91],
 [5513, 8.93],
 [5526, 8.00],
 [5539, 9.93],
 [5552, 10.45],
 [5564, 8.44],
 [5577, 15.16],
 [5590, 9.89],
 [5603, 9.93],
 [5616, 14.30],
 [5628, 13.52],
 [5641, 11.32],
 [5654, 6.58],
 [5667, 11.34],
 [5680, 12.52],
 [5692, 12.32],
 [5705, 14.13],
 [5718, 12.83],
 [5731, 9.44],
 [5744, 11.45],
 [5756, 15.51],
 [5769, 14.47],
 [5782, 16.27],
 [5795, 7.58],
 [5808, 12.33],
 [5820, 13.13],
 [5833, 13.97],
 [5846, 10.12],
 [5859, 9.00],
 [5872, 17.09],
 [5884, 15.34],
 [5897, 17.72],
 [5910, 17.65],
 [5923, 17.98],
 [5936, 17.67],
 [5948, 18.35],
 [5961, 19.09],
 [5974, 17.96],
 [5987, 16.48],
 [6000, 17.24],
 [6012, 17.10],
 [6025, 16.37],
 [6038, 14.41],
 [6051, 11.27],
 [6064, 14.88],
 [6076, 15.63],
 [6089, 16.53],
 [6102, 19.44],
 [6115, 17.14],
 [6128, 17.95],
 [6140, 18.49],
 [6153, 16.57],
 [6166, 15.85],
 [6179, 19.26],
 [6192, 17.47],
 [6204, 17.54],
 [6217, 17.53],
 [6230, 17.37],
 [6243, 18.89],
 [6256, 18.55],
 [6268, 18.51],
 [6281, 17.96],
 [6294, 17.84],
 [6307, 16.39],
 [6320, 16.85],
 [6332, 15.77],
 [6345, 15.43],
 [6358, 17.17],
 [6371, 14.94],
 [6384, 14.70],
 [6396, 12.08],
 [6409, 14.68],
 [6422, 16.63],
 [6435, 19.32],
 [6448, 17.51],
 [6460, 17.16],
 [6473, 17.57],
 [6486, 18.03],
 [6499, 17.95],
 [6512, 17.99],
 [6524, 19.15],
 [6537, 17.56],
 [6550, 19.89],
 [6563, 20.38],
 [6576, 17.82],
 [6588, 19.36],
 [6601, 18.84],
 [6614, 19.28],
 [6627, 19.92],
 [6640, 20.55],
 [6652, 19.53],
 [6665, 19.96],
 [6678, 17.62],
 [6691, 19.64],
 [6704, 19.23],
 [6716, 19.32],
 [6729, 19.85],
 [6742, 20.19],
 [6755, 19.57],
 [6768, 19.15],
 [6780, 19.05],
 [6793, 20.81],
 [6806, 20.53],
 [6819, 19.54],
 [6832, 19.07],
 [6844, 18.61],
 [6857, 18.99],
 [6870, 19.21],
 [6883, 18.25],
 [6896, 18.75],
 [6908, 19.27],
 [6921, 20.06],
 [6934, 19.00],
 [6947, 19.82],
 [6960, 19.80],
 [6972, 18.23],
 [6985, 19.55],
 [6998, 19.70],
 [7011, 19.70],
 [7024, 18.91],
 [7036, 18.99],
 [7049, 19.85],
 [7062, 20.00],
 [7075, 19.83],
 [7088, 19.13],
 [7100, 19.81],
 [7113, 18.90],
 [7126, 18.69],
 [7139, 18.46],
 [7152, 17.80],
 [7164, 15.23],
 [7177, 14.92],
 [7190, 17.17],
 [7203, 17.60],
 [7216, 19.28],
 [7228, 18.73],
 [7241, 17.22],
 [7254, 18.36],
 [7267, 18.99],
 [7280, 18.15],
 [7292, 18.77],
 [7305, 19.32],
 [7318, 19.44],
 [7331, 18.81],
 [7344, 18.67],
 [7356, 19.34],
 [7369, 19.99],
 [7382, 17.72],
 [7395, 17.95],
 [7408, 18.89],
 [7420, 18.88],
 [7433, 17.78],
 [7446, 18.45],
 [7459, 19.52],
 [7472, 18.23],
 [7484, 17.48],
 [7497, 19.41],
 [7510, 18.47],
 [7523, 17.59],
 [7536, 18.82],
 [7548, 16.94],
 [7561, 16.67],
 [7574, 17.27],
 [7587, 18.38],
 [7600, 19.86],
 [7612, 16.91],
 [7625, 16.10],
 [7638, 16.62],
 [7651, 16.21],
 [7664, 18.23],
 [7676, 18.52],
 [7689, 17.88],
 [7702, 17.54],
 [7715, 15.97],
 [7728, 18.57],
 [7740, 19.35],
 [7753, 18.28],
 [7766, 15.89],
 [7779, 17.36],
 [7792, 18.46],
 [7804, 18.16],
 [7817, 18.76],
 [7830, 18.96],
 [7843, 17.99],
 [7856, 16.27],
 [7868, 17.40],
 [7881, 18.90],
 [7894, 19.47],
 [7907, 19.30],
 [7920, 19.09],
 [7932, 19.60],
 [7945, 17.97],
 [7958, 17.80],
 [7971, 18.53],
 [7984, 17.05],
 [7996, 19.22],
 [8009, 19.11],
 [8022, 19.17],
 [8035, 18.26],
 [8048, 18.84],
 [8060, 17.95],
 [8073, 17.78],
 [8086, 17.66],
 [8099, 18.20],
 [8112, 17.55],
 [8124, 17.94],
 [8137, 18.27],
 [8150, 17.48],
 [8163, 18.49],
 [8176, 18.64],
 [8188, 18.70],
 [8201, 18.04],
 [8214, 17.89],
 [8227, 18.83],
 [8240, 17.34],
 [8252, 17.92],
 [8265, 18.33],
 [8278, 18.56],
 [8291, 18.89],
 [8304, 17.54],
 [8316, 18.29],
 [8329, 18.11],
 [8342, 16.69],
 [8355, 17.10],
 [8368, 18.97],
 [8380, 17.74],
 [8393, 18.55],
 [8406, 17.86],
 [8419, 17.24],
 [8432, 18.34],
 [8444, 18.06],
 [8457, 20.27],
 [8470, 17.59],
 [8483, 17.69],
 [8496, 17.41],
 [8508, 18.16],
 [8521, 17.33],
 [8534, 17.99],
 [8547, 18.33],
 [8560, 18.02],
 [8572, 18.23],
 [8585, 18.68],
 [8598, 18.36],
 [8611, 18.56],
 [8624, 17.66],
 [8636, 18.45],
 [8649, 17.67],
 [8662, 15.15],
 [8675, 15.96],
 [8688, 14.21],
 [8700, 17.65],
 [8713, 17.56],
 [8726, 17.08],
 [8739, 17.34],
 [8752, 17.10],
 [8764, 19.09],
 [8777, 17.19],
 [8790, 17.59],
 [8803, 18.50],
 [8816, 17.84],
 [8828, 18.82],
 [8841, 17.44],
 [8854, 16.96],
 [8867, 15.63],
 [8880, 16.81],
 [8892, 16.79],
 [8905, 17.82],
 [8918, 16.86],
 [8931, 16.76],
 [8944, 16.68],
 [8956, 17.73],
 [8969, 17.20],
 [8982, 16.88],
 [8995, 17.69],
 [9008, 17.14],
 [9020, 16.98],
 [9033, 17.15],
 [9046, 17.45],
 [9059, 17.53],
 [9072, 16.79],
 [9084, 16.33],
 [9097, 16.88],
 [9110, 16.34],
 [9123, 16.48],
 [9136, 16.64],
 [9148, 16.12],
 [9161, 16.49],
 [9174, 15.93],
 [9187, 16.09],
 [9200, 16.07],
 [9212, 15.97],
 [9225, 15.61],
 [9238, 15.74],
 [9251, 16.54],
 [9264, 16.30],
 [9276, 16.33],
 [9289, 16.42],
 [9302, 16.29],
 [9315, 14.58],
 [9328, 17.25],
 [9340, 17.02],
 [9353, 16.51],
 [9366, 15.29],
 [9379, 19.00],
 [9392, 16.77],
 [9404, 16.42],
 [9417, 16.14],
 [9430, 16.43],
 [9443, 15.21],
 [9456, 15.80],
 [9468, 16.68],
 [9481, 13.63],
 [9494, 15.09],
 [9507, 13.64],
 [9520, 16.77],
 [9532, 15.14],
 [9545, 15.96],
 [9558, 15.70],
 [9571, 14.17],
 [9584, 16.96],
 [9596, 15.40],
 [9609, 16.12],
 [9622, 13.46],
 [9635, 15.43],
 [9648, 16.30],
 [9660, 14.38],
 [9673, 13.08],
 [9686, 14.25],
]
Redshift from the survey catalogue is 0.47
